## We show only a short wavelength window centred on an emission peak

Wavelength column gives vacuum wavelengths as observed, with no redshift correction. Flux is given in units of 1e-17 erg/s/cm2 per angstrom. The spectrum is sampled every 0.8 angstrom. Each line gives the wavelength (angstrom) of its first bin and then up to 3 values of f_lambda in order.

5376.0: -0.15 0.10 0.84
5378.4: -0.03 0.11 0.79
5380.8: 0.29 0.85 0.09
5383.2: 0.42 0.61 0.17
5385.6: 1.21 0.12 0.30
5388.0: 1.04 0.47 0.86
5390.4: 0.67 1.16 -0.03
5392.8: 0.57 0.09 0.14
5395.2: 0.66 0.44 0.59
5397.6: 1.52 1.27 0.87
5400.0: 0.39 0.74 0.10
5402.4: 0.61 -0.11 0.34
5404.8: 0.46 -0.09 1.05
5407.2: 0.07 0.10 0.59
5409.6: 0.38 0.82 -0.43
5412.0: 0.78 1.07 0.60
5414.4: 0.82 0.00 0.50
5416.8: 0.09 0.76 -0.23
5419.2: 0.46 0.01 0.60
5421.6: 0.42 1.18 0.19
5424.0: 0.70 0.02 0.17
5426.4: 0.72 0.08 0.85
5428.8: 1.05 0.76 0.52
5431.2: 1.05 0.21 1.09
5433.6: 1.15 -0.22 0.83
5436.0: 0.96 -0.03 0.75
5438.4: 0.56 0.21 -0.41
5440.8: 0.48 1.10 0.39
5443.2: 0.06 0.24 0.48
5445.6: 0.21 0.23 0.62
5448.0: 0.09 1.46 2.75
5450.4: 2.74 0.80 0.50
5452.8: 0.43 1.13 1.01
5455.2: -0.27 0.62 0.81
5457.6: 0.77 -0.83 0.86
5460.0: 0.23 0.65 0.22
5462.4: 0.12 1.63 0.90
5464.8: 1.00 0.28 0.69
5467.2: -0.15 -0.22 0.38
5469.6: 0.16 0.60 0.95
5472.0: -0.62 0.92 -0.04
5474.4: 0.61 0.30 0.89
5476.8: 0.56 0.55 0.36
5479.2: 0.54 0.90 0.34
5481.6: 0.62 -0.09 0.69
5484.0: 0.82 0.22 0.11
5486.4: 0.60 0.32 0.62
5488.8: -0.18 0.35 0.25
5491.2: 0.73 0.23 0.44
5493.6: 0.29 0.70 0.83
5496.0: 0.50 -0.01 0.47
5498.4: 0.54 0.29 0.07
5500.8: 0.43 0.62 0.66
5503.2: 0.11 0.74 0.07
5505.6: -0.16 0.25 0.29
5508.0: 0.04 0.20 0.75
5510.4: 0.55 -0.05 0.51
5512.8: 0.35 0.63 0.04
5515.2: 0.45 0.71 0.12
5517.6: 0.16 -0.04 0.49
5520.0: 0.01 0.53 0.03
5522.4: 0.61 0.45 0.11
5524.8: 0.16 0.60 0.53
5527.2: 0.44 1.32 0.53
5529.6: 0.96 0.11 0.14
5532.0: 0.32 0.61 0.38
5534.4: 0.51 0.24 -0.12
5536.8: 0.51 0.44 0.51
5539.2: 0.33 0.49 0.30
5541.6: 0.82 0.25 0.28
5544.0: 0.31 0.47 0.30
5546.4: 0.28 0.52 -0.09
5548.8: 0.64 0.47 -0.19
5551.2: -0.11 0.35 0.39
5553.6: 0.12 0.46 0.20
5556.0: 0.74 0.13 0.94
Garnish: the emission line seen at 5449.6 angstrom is [O III]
